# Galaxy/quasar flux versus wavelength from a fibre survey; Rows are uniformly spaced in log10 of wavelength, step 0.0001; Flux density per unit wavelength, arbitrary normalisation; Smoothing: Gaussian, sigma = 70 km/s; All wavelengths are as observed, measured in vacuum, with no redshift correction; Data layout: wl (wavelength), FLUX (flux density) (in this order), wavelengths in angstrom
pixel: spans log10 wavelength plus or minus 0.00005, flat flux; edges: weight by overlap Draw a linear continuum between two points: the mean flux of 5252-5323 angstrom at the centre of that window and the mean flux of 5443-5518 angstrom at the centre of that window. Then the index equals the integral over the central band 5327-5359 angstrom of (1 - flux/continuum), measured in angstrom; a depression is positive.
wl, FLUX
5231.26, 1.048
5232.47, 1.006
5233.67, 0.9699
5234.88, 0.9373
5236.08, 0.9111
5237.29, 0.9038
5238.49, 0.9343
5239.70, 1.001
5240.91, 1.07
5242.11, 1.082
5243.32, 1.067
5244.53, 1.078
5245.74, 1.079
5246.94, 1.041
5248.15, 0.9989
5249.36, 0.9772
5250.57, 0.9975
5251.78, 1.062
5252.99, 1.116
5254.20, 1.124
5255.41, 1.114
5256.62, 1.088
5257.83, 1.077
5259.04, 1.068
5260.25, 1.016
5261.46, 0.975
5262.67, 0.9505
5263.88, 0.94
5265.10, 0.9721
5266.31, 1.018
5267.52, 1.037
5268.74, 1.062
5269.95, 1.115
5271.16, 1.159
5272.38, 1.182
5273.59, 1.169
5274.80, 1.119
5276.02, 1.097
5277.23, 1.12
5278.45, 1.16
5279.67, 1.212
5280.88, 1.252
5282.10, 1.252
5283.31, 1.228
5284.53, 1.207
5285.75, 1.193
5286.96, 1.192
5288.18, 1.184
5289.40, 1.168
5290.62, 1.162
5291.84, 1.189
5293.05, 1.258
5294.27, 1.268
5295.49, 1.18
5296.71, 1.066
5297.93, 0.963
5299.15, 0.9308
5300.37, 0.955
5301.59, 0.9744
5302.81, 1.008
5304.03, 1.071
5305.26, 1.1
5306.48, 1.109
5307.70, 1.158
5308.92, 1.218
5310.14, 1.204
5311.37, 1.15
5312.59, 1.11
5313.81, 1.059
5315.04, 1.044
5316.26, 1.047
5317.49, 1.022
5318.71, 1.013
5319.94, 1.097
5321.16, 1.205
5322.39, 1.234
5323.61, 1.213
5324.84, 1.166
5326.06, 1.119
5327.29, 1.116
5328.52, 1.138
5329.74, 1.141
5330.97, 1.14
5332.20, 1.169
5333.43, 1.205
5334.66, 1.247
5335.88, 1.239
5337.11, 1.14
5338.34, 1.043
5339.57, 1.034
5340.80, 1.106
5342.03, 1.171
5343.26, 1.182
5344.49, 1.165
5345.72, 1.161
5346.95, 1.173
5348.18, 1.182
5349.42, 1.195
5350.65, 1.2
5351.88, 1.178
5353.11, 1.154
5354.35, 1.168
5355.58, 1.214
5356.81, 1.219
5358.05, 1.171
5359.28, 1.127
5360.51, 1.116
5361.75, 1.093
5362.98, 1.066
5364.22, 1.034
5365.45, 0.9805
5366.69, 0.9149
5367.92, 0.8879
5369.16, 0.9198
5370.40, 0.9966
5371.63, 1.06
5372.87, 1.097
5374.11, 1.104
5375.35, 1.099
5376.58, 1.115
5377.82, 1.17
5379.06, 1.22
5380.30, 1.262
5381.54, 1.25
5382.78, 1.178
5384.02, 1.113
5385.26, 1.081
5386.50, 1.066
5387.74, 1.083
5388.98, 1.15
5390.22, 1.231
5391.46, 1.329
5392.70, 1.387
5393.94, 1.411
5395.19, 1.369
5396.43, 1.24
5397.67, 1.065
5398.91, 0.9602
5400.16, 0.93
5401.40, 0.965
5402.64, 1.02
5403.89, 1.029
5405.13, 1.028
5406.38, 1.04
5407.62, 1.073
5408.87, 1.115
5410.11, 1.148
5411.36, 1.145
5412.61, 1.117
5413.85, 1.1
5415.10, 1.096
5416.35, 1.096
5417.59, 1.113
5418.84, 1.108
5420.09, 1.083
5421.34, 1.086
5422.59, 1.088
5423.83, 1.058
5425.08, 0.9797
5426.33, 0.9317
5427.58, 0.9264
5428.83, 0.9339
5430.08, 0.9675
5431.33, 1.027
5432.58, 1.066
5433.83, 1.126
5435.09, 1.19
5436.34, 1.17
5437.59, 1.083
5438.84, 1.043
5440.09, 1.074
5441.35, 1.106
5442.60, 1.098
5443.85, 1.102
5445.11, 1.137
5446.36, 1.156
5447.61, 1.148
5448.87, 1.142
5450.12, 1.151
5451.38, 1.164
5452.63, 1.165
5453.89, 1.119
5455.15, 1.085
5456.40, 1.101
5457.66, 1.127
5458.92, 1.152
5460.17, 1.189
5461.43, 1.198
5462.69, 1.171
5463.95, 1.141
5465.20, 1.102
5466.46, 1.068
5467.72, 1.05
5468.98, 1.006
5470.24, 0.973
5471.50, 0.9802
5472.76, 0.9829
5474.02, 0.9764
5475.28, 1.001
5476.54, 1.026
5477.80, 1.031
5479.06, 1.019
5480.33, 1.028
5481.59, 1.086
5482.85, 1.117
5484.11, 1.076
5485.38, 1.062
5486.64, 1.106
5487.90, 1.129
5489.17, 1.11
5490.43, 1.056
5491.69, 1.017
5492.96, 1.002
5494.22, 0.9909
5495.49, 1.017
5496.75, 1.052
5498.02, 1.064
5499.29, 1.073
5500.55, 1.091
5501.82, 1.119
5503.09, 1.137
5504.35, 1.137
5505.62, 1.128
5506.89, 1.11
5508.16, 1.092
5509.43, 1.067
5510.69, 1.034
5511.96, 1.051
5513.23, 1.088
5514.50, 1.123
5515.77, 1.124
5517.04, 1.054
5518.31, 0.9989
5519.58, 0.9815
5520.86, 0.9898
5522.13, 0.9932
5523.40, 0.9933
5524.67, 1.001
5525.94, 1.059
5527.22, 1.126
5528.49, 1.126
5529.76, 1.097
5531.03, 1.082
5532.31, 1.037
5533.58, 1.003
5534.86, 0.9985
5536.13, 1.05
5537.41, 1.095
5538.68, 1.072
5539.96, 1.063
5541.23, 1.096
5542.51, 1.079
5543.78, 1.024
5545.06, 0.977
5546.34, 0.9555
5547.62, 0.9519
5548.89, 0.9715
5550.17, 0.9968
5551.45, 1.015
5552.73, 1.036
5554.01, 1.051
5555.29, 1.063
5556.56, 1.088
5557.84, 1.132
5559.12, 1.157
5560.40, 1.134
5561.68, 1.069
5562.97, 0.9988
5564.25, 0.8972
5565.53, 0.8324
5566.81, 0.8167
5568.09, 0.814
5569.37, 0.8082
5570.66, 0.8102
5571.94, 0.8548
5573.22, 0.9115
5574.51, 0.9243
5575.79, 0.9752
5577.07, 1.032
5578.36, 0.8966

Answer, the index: -1.8 angstrom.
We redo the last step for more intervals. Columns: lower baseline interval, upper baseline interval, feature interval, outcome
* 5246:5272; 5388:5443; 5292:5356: -3.8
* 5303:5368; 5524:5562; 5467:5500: 1.1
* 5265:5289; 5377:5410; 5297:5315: 1.2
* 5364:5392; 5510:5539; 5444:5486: -0.7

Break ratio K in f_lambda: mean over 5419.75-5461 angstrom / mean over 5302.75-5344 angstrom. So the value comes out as 1.0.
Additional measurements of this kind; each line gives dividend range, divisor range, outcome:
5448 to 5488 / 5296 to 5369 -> 0.98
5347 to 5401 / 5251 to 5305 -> 1.03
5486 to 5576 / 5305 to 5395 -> 0.90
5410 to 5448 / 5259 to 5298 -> 0.96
